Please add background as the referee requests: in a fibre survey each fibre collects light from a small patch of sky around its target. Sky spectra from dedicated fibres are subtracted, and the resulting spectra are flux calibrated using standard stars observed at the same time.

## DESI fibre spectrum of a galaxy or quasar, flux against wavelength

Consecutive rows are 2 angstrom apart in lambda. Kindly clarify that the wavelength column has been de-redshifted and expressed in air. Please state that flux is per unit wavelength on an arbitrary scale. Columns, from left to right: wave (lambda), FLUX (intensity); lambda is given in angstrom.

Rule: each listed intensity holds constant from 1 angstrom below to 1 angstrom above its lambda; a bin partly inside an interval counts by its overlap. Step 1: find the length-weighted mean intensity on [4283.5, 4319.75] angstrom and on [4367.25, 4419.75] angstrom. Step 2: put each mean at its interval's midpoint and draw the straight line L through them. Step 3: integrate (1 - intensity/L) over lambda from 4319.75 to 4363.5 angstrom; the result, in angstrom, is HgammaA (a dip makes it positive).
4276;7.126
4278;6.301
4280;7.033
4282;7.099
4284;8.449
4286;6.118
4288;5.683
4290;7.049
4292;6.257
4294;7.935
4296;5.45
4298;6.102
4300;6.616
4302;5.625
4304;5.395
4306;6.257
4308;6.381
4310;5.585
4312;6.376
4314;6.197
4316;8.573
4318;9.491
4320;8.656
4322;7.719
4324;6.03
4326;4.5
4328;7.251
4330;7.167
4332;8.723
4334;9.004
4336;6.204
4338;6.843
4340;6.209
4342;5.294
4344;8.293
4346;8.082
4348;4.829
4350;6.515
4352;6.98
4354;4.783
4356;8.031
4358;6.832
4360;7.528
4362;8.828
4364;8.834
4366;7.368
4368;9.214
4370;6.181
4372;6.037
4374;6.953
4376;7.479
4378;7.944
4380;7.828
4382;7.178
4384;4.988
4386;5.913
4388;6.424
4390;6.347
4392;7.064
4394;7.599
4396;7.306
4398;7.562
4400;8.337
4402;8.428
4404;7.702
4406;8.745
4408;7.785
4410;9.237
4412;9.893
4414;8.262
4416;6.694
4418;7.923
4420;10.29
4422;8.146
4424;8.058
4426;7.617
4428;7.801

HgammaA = 0.2 angstrom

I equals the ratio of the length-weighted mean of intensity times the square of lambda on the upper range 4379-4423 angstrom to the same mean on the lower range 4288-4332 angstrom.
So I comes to 1.2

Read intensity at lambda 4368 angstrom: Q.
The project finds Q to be 9.214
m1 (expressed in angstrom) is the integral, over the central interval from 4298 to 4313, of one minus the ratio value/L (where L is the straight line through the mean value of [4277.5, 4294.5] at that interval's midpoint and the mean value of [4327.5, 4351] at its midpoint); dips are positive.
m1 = 1.9 angstrom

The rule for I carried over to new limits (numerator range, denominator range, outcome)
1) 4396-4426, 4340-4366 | 1.21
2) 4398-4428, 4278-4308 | 1.35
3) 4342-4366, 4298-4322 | 1.07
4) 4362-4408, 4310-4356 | 1.08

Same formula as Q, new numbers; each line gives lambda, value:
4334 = 9.004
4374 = 6.953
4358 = 6.832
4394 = 7.599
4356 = 8.031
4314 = 6.197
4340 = 6.209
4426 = 7.617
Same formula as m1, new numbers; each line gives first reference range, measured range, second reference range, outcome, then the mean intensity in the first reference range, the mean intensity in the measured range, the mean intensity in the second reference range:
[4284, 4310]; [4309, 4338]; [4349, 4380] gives -2.3 angstrom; 6.3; 7.23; 7.32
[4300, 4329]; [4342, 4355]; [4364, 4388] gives 0.8 angstrom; 6.71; 6.48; 7.06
